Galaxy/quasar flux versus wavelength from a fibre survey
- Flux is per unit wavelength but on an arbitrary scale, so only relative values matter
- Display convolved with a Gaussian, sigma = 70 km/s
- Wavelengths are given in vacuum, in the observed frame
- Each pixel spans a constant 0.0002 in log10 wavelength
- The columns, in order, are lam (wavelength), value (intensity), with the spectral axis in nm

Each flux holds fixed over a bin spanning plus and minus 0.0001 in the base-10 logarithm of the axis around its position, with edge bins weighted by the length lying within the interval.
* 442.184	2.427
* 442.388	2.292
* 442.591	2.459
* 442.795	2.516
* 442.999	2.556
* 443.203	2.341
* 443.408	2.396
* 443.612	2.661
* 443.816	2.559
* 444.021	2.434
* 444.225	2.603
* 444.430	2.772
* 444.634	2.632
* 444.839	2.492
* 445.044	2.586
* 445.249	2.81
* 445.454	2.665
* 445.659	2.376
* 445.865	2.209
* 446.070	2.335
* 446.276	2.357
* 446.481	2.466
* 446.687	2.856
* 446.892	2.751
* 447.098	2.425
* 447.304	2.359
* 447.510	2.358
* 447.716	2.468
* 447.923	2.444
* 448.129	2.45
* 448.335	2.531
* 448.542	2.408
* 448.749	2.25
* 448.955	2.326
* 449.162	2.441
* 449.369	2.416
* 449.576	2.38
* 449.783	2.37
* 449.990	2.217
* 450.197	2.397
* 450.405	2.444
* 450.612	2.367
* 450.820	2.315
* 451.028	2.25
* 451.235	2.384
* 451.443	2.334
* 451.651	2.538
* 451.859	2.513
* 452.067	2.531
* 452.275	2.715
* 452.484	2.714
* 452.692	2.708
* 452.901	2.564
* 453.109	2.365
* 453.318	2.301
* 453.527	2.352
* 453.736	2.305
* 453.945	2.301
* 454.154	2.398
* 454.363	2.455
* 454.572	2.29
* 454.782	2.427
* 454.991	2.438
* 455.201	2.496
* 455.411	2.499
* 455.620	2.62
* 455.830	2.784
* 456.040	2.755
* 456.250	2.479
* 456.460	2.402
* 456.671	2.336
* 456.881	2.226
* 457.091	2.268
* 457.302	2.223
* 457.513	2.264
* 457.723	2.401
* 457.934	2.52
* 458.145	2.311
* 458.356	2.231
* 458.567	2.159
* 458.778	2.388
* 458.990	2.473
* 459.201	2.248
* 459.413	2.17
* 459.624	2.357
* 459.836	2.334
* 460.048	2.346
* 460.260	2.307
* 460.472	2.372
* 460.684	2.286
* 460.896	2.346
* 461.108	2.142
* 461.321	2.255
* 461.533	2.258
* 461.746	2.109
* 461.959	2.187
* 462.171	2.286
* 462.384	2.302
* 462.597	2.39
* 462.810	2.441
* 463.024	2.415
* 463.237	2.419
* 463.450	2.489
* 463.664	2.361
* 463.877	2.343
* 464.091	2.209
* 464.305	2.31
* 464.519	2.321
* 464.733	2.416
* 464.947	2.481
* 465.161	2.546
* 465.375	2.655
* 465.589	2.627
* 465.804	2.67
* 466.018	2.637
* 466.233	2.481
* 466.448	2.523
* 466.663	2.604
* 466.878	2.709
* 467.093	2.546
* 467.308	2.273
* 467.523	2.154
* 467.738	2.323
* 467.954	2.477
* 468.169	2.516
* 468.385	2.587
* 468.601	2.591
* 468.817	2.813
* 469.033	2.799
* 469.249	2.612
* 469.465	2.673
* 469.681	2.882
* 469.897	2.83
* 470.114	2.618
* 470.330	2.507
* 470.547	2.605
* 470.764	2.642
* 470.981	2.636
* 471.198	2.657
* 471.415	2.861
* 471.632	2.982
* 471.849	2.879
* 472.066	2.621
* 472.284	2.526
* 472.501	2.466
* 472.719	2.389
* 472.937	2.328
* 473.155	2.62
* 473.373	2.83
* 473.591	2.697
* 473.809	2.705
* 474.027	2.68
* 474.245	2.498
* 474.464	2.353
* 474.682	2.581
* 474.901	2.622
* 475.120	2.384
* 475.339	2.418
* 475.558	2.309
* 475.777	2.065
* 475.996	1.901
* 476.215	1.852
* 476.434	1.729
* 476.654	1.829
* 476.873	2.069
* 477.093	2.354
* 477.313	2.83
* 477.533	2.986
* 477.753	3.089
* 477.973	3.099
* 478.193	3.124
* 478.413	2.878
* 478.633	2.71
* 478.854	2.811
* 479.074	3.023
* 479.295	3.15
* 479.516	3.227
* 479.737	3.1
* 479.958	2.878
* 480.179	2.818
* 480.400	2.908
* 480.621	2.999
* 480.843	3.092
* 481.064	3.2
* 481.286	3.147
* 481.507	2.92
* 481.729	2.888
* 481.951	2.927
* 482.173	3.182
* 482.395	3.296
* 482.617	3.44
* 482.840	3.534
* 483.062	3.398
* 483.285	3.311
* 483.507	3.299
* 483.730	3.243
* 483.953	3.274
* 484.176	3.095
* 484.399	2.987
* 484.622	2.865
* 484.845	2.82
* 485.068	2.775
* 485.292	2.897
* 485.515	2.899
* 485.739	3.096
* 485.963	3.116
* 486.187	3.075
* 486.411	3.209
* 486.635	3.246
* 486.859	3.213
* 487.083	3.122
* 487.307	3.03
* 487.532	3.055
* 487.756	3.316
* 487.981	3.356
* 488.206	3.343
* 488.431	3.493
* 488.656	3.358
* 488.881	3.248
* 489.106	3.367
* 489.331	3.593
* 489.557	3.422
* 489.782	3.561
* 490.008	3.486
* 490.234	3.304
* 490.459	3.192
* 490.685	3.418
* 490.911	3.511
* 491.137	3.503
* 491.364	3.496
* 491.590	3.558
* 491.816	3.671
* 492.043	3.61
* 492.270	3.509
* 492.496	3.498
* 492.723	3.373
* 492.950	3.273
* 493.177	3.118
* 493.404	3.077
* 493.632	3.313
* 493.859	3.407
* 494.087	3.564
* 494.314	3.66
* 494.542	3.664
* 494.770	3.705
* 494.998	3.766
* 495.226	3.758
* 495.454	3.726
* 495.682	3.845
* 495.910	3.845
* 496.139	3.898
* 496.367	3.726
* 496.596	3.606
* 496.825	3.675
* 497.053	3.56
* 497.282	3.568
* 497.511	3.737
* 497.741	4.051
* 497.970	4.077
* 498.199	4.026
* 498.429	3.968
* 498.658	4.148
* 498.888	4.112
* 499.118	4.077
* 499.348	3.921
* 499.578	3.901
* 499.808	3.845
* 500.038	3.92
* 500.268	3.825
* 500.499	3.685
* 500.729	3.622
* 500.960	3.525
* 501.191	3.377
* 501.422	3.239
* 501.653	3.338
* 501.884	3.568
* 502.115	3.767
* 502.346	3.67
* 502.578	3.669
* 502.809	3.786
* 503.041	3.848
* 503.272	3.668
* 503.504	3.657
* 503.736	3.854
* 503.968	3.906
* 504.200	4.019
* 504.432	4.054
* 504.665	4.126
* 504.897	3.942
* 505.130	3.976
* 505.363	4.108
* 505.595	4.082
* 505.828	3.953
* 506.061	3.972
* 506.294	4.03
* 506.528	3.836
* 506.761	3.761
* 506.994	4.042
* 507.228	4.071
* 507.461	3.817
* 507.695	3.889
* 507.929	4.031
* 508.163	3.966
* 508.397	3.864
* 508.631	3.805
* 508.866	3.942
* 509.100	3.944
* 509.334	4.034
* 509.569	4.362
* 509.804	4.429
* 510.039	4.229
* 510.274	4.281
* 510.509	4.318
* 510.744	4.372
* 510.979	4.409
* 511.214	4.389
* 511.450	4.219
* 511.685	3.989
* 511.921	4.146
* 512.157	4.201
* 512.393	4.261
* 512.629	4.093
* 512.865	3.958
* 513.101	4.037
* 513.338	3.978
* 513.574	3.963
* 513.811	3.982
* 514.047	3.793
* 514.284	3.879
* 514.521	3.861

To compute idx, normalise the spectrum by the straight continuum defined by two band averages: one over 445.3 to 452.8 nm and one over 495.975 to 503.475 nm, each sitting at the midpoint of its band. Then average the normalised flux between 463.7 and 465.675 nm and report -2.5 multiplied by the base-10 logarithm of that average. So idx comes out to 0.17 mag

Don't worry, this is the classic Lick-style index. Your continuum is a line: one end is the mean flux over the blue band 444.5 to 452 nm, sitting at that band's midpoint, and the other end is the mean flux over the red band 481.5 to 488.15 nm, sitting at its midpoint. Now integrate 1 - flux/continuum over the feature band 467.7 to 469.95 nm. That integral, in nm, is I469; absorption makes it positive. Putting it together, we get 0.14 nm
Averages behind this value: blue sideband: 2.44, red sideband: 3.13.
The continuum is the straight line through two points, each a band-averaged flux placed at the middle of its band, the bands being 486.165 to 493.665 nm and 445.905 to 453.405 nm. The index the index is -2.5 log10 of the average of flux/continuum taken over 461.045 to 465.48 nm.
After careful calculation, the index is 0.171 mag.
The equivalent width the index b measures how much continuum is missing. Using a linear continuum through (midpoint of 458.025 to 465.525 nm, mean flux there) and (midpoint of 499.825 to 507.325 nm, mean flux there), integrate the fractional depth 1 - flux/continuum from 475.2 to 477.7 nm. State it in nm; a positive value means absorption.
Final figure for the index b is 0.54 nm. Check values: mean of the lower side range 2.34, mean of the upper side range 3.81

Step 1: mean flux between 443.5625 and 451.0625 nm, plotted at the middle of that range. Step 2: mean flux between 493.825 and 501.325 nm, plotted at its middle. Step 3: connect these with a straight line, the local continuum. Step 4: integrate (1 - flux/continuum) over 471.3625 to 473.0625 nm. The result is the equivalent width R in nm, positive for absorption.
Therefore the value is 0.27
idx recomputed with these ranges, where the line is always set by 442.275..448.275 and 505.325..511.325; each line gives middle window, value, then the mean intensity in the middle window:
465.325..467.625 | 0.195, 2.53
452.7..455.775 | 0.125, 2.43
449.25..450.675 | 0.109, 2.37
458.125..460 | 0.233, 2.3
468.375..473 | 0.177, 2.66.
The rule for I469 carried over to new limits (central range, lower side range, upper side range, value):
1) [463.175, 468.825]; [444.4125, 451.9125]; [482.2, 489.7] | 0.66 nm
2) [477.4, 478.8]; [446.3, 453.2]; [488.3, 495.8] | 0.08 nm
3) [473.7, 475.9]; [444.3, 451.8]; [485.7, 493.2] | 0.42 nm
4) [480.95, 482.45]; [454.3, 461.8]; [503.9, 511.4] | 0.05 nm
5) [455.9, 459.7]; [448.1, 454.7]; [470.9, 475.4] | 0.19 nm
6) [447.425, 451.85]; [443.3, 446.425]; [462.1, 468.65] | 0.21 nm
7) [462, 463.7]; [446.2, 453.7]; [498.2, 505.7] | 0.25 nm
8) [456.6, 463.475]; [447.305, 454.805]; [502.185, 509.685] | 0.91 nm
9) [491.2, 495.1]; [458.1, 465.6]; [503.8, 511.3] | 0.03 nm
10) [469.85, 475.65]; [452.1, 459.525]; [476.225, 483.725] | 0.38 nm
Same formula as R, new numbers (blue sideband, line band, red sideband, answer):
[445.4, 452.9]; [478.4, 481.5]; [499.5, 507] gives 0.213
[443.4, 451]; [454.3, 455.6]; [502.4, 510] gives 0.106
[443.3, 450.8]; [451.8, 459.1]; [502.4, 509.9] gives 0.665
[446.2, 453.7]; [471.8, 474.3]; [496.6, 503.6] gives 0.370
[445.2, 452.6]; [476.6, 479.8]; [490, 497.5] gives 0.338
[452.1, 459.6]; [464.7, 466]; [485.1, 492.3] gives 0.047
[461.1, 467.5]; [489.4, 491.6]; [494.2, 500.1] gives 0.066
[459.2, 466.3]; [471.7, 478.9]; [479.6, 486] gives 0.749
